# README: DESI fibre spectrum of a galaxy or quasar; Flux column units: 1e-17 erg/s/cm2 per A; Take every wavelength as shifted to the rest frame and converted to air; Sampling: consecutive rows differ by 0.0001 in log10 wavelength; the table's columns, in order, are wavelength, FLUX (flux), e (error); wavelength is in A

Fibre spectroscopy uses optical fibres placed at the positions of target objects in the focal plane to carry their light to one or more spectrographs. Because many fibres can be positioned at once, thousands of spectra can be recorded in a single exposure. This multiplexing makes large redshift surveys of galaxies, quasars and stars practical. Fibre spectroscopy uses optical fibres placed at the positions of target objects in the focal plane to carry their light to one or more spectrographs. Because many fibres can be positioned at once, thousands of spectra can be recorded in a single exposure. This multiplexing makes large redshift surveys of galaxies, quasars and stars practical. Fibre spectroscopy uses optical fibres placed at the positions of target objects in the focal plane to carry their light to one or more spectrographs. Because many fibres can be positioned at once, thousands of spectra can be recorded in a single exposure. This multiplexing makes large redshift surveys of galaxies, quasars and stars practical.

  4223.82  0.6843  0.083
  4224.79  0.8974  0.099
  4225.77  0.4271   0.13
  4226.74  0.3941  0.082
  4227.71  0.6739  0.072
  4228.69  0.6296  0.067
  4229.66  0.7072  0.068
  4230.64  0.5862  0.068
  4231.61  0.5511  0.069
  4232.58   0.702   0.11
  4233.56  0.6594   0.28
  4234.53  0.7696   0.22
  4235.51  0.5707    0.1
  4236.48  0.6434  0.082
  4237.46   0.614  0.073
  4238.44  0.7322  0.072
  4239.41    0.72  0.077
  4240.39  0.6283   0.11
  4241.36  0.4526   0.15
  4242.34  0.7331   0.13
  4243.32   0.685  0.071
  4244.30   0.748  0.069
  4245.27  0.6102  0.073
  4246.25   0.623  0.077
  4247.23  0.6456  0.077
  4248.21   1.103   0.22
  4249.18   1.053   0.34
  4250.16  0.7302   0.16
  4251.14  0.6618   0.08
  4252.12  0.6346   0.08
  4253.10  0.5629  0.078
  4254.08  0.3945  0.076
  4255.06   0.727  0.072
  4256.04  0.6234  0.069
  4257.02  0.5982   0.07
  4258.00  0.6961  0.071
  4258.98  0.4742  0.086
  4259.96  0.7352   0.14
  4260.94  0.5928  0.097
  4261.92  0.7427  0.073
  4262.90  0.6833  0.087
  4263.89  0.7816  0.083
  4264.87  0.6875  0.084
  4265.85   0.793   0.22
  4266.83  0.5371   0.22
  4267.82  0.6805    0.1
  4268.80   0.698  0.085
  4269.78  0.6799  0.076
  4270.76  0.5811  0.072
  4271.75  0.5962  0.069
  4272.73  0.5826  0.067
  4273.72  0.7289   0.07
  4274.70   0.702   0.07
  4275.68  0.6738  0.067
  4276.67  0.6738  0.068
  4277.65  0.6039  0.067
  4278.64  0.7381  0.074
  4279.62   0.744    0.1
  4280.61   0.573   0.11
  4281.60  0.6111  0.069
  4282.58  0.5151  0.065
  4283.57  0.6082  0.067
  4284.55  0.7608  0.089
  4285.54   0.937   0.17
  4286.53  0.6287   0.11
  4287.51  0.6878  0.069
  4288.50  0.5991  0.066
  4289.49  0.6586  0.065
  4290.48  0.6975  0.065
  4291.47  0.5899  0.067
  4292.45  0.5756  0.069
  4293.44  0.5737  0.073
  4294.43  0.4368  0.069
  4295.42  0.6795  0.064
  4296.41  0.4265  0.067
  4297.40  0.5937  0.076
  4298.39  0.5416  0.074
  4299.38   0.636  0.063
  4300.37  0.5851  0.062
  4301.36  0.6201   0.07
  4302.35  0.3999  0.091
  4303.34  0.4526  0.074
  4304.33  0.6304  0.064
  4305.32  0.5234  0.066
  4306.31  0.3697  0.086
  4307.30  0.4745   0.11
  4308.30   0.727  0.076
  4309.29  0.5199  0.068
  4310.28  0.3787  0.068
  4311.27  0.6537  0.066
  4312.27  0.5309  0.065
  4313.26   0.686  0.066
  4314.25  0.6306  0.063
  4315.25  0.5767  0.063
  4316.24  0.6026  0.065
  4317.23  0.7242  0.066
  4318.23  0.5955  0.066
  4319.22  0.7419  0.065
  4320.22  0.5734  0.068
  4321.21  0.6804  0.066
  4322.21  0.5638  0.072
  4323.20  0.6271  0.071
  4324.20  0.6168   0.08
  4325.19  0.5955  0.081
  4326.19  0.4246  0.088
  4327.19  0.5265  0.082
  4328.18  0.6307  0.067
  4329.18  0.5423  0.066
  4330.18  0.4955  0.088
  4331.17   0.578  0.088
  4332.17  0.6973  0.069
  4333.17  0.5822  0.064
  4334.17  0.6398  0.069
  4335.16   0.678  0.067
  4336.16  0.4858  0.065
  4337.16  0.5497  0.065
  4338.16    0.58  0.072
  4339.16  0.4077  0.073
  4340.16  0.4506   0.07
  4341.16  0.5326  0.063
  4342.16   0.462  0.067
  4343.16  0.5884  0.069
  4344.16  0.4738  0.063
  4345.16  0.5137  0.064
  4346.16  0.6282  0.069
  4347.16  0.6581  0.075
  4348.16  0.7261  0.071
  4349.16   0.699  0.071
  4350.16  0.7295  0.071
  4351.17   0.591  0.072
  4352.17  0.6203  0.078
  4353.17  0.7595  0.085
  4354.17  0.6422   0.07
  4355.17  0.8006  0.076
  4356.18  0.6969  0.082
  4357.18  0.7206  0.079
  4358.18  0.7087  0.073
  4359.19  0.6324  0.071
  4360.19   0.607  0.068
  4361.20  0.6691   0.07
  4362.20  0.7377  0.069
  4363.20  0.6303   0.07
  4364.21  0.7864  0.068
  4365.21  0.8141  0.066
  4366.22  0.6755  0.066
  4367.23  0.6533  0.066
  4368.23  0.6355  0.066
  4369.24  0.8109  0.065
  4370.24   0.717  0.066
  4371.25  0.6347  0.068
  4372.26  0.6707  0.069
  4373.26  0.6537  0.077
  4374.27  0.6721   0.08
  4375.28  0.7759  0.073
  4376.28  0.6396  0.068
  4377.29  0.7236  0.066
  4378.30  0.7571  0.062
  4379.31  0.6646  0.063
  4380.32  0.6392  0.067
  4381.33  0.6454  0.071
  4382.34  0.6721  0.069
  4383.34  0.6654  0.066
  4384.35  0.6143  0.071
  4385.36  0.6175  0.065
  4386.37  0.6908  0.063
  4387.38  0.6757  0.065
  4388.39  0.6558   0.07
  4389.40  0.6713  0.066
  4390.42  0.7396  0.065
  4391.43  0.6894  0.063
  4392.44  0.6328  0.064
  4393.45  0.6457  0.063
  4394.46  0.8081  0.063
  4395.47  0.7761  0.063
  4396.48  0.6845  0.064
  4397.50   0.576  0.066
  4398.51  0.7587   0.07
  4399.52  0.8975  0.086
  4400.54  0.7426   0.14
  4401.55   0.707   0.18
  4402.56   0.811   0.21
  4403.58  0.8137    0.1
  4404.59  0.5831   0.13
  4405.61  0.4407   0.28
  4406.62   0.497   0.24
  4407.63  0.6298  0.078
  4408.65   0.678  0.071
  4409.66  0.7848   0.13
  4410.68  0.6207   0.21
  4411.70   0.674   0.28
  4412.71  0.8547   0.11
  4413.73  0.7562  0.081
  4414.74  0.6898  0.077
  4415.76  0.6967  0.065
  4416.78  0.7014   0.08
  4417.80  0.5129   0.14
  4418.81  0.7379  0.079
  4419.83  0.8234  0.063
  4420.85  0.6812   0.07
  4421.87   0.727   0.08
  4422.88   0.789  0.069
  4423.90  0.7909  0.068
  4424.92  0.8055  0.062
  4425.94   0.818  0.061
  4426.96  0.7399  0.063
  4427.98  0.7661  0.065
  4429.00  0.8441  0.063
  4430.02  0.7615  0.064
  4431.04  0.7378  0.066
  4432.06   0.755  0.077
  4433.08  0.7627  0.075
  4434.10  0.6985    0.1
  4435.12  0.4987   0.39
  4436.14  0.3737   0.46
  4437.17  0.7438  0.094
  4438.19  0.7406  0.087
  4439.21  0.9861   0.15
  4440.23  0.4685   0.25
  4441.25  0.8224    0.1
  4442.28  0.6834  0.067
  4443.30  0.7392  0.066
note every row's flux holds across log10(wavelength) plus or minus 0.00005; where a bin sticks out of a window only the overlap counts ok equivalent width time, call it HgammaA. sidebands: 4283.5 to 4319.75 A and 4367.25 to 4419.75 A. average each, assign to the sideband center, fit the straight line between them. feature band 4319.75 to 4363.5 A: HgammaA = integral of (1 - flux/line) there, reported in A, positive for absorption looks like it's 2.0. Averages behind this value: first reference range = 0.596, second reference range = 0.688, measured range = 0.608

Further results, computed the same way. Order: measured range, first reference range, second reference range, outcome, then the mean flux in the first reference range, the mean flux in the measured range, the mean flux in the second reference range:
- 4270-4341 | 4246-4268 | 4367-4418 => 9.35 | 0.686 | 0.596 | 0.687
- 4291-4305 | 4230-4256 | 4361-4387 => 2.62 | 0.674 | 0.553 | 0.687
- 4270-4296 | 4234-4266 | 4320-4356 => 0.13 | 0.679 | 0.644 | 0.594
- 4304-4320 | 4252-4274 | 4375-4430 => 1.93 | 0.643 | 0.585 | 0.705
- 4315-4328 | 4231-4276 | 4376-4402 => 1.45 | 0.67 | 0.605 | 0.692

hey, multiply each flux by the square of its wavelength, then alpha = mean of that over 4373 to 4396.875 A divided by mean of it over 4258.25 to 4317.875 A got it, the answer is 1.16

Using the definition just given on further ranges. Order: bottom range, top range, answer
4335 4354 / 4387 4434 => 1.26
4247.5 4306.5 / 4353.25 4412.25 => 1.13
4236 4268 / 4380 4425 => 1.10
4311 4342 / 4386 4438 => 1.25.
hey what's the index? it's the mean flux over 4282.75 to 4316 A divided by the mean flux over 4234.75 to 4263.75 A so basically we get 0.87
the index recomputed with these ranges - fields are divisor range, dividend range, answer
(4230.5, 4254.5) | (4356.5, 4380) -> 1.03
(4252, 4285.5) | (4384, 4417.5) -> 1.06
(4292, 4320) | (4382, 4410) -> 1.21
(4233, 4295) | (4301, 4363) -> 0.90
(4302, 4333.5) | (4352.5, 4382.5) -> 1.21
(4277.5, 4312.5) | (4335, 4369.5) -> 1.08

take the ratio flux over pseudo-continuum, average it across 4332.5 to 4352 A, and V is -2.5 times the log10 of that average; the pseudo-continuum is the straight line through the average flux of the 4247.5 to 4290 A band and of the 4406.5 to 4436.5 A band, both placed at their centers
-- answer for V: 0.19 mag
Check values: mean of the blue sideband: 0.676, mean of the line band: 0.579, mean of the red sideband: 0.711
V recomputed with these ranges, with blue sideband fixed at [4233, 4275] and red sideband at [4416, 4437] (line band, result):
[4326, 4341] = 0.243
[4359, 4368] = 0.015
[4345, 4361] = 0.037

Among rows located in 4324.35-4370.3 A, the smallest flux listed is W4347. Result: 0.4077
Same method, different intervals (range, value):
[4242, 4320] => 0.3697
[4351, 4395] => 0.591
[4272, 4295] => 0.4368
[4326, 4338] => 0.4246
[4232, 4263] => 0.3945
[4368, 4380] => 0.6347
